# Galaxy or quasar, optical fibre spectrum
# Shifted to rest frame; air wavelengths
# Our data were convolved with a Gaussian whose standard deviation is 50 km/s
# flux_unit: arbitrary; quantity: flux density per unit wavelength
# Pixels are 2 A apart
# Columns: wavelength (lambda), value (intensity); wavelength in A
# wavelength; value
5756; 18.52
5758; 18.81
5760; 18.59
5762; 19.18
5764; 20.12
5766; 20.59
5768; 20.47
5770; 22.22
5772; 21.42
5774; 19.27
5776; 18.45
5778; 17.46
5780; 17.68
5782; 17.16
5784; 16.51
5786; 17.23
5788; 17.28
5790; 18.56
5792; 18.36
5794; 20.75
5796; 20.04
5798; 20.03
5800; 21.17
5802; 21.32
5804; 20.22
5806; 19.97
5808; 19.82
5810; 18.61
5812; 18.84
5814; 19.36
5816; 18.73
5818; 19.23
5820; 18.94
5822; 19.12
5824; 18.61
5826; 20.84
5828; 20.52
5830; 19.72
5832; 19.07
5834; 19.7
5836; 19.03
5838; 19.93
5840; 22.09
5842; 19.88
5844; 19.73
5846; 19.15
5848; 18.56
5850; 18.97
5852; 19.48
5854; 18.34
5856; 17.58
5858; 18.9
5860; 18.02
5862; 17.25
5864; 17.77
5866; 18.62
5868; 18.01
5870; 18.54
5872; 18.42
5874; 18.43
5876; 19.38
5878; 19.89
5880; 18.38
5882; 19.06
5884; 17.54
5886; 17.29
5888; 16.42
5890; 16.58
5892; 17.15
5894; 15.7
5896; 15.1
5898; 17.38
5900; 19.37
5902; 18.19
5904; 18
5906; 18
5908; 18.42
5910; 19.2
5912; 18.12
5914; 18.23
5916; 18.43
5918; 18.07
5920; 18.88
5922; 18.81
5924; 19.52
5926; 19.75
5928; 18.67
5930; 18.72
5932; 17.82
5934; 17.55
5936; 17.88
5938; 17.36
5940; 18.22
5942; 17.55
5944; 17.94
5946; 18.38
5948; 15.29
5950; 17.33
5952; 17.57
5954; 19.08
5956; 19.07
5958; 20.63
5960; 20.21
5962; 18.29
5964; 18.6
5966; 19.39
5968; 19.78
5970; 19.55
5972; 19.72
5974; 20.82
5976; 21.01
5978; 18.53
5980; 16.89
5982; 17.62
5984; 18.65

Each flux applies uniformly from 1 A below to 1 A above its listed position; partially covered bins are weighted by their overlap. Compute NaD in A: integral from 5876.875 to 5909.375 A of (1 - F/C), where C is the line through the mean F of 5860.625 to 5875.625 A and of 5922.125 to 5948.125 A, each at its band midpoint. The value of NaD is 0.9 A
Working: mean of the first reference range 18.2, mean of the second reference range 18.2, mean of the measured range 17.7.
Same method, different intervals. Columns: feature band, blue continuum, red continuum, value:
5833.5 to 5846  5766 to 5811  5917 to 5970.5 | -0.6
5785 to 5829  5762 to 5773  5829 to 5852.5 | 1.6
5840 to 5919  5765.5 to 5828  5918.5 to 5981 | 3.0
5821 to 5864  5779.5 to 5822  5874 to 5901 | -2.0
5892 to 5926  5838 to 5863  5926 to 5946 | 0.5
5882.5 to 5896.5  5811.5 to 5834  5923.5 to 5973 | 1.7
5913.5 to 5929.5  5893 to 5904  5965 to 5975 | -0.7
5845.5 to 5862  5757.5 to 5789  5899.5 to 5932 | 0.2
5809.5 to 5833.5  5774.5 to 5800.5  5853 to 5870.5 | -1.3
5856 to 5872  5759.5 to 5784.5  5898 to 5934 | 0.6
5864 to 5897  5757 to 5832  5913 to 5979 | 2.1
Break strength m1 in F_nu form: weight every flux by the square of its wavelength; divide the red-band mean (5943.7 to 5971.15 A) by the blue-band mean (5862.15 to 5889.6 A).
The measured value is 1.05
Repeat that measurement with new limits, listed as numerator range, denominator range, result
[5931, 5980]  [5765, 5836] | 1.01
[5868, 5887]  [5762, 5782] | 0.98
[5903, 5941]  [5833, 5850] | 0.96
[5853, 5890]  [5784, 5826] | 0.96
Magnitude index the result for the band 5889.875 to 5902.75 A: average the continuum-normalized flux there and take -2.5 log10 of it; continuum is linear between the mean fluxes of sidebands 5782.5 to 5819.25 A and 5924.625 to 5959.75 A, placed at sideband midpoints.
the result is 0.09 mag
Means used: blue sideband 19.2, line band 17.1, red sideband 18.2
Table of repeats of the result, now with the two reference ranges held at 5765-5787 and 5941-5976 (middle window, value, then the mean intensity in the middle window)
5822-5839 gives -0.041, 19.6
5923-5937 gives 0.017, 18.6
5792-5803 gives -0.084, 20.5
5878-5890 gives 0.063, 17.8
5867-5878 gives 0.012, 18.7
